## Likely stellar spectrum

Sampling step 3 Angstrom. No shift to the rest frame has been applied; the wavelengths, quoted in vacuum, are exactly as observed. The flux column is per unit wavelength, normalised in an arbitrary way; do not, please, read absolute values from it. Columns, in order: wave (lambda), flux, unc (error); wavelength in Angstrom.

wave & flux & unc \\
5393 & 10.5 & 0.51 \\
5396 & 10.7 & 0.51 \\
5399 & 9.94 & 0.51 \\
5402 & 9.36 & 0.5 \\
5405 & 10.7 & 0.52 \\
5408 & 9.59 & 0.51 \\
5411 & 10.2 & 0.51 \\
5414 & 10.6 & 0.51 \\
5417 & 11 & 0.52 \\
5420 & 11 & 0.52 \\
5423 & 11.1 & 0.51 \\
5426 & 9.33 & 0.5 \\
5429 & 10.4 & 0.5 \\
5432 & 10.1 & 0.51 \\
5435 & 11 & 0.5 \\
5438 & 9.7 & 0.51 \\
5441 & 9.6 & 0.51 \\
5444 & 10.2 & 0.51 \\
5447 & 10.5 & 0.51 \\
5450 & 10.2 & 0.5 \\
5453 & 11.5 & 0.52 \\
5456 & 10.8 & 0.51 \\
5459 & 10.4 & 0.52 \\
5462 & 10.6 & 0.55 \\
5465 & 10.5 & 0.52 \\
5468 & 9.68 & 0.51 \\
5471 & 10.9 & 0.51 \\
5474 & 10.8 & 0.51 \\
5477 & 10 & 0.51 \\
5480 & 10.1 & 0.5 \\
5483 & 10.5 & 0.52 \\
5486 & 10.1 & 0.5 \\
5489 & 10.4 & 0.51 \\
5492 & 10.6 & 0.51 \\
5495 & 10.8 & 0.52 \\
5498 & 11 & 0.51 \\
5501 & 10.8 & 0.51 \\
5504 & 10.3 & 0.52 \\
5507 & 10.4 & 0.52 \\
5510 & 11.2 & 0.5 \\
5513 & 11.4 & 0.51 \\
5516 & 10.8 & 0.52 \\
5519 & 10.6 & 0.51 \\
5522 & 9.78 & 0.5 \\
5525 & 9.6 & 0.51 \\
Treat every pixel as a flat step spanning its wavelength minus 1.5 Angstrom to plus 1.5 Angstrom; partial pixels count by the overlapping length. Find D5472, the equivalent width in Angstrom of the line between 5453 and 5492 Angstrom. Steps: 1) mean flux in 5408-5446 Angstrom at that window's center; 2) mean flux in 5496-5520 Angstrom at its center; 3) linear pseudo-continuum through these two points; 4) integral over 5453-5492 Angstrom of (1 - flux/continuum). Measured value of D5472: 0.56 Angstrom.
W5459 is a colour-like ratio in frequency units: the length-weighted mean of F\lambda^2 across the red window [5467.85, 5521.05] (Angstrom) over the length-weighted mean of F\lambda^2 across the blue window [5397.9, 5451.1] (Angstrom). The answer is 1.06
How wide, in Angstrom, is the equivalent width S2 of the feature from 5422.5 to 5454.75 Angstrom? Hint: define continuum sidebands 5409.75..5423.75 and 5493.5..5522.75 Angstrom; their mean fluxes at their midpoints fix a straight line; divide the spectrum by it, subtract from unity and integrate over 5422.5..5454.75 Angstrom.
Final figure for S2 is 1.4 Angstrom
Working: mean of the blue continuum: 10.8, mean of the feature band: 10.3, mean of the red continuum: 10.7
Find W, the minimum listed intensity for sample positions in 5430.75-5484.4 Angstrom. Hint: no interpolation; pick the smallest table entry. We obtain 9.6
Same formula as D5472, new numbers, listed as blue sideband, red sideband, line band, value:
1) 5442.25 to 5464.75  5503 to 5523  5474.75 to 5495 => 0.5 Angstrom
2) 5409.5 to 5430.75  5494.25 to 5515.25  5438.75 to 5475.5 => 0.7 Angstrom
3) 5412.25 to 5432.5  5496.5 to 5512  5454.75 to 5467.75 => 0.2 Angstrom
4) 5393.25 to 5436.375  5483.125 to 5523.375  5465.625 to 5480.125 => 0.3 Angstrom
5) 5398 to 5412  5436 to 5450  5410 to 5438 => -1.4 Angstrom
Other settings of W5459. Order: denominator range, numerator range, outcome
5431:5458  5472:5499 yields 1.02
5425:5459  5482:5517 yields 1.06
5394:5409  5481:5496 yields 1.07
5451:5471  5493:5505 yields 1.03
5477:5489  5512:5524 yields 1.05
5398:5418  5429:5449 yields 1.01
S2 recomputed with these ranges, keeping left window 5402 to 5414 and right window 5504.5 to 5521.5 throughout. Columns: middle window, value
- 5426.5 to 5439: 0.03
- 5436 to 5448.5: 0.36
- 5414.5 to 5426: -0.65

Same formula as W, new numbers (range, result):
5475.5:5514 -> 10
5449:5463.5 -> 10.2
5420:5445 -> 9.33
